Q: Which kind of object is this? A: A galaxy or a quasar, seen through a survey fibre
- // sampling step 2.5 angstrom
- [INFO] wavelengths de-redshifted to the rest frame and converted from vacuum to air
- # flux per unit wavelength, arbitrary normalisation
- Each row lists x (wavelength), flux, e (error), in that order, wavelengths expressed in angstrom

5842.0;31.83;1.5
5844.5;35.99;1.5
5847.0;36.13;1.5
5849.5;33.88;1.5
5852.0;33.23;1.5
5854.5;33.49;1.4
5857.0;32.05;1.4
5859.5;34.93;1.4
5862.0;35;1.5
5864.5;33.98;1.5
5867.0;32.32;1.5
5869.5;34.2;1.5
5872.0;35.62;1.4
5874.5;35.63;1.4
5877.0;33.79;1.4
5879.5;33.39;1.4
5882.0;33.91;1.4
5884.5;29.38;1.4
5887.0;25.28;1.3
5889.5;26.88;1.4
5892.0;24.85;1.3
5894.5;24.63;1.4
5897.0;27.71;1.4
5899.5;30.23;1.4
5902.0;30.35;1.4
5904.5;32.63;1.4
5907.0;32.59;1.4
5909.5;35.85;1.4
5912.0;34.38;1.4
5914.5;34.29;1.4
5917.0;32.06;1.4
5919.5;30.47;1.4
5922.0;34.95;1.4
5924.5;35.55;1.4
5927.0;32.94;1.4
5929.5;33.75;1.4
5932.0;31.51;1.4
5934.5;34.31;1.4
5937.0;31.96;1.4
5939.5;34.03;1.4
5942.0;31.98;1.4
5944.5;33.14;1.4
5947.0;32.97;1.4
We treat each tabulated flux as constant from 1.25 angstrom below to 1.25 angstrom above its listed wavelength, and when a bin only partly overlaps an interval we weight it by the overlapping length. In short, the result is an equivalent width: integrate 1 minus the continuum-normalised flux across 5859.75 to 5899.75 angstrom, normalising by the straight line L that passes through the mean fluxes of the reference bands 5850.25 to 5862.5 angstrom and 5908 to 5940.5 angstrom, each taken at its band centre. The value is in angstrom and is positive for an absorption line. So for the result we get 2.9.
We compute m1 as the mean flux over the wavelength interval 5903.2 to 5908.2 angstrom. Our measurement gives 32.6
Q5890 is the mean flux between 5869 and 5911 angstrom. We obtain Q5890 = 31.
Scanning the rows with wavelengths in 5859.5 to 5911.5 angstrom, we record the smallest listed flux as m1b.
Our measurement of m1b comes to 24.63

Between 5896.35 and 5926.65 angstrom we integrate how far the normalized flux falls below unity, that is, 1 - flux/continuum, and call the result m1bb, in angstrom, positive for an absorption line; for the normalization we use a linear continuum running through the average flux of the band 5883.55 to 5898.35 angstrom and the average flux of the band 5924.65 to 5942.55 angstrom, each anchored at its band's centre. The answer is -3.1 angstrom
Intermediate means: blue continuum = 26.4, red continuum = 33.1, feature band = 32.7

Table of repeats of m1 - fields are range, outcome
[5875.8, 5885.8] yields 32.6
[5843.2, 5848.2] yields 36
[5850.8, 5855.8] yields 33.3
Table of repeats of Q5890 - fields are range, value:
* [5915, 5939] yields 33.1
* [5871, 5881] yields 34.6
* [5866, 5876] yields 34.5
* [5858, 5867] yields 34.2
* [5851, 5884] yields 33.9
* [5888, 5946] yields 31.8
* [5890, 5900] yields 26.6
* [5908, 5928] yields 33.8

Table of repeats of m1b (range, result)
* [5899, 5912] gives 30.23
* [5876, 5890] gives 25.28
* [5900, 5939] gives 30.35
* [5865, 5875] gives 32.32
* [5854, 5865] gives 32.05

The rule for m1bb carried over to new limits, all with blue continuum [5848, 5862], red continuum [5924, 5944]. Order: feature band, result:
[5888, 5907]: 2.83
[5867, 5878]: -0.32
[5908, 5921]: -0.05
